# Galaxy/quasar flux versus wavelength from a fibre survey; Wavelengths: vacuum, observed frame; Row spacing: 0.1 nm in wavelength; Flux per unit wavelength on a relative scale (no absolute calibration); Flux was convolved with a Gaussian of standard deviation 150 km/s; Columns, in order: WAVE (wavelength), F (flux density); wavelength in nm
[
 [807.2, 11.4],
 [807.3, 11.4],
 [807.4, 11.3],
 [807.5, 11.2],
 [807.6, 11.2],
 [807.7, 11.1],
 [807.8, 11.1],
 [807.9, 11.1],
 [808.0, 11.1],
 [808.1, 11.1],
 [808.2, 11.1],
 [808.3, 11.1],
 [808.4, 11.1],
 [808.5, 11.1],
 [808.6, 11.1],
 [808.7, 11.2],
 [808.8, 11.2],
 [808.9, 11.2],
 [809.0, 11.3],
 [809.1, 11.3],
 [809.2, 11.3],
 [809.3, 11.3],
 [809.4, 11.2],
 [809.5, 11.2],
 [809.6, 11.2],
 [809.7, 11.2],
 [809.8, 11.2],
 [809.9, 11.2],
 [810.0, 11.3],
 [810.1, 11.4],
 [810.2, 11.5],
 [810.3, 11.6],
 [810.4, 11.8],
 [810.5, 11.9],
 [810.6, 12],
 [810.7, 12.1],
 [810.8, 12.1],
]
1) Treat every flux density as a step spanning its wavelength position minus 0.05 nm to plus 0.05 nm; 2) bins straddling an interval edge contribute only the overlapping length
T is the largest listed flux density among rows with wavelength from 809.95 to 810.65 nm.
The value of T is 12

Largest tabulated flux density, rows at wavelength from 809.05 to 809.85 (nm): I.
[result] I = 11.3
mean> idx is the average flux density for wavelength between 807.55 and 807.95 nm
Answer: 11.1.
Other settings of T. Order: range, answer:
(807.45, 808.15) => 11.2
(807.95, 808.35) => 11.1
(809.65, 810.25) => 11.5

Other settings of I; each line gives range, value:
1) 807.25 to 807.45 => 11.4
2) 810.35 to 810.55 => 11.9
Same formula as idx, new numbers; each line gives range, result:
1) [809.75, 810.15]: 11.3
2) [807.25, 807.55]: 11.3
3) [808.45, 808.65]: 11.1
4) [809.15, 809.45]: 11.3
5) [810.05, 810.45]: 11.6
